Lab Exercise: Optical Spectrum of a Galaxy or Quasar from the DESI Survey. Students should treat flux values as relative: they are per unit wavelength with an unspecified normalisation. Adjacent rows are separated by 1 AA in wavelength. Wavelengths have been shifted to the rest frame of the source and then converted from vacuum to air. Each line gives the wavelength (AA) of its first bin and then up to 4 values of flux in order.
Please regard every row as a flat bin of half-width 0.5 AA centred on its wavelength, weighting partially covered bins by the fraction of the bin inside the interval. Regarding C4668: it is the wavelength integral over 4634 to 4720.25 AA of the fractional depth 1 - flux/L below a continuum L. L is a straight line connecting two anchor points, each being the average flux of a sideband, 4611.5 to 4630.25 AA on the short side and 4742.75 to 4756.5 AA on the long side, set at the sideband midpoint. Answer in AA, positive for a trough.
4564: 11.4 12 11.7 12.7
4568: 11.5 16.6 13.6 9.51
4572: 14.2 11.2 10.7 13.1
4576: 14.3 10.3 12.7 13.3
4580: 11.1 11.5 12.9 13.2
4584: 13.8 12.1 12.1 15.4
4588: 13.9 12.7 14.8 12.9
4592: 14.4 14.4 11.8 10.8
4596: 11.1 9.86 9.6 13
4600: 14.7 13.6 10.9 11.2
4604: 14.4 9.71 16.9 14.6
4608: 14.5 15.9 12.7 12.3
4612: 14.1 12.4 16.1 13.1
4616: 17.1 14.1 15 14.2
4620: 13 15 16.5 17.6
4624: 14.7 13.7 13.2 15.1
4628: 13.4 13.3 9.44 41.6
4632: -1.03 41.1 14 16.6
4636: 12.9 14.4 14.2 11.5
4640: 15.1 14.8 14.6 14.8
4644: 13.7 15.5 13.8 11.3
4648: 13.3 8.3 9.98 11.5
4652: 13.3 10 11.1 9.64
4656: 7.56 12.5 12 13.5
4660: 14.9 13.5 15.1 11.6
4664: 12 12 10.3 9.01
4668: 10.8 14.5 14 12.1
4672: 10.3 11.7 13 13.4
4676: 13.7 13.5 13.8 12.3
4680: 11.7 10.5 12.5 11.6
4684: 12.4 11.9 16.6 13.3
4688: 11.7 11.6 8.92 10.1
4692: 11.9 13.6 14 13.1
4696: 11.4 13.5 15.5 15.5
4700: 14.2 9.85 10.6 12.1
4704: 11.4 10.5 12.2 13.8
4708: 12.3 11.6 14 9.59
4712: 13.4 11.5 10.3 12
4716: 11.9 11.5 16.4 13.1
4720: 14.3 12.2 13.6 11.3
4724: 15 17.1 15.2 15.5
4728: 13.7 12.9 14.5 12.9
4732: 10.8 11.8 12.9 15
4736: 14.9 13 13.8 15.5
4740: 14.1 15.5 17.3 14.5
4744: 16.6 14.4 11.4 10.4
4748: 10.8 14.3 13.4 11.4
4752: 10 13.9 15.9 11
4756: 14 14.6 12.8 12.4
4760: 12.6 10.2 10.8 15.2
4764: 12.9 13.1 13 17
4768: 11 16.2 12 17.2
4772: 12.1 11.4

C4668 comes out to 7.7 AA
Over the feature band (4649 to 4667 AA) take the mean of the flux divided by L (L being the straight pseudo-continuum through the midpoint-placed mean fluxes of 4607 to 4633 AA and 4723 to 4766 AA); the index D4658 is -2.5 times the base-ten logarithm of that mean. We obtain 0.25 mag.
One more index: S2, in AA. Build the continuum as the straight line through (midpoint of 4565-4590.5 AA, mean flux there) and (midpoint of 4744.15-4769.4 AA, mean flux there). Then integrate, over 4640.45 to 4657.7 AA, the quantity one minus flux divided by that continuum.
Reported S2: 0.96 AA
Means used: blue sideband 12.7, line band 12.1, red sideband 12.9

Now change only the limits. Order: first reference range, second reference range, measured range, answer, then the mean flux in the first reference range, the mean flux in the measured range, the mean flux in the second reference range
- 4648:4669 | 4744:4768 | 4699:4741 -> -2.2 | 11.5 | 13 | 12.9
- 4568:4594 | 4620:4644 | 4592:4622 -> 2.2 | 12.9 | 13.4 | 15.8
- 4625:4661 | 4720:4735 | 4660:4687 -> 2.6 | 14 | 12.5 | 13.6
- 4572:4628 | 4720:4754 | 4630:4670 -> -0.7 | 13.3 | 13.7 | 13.7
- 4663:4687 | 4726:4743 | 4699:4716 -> 1.7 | 12.3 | 11.9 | 14.1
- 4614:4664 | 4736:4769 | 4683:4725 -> 3.6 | 14.2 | 12.6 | 13.4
